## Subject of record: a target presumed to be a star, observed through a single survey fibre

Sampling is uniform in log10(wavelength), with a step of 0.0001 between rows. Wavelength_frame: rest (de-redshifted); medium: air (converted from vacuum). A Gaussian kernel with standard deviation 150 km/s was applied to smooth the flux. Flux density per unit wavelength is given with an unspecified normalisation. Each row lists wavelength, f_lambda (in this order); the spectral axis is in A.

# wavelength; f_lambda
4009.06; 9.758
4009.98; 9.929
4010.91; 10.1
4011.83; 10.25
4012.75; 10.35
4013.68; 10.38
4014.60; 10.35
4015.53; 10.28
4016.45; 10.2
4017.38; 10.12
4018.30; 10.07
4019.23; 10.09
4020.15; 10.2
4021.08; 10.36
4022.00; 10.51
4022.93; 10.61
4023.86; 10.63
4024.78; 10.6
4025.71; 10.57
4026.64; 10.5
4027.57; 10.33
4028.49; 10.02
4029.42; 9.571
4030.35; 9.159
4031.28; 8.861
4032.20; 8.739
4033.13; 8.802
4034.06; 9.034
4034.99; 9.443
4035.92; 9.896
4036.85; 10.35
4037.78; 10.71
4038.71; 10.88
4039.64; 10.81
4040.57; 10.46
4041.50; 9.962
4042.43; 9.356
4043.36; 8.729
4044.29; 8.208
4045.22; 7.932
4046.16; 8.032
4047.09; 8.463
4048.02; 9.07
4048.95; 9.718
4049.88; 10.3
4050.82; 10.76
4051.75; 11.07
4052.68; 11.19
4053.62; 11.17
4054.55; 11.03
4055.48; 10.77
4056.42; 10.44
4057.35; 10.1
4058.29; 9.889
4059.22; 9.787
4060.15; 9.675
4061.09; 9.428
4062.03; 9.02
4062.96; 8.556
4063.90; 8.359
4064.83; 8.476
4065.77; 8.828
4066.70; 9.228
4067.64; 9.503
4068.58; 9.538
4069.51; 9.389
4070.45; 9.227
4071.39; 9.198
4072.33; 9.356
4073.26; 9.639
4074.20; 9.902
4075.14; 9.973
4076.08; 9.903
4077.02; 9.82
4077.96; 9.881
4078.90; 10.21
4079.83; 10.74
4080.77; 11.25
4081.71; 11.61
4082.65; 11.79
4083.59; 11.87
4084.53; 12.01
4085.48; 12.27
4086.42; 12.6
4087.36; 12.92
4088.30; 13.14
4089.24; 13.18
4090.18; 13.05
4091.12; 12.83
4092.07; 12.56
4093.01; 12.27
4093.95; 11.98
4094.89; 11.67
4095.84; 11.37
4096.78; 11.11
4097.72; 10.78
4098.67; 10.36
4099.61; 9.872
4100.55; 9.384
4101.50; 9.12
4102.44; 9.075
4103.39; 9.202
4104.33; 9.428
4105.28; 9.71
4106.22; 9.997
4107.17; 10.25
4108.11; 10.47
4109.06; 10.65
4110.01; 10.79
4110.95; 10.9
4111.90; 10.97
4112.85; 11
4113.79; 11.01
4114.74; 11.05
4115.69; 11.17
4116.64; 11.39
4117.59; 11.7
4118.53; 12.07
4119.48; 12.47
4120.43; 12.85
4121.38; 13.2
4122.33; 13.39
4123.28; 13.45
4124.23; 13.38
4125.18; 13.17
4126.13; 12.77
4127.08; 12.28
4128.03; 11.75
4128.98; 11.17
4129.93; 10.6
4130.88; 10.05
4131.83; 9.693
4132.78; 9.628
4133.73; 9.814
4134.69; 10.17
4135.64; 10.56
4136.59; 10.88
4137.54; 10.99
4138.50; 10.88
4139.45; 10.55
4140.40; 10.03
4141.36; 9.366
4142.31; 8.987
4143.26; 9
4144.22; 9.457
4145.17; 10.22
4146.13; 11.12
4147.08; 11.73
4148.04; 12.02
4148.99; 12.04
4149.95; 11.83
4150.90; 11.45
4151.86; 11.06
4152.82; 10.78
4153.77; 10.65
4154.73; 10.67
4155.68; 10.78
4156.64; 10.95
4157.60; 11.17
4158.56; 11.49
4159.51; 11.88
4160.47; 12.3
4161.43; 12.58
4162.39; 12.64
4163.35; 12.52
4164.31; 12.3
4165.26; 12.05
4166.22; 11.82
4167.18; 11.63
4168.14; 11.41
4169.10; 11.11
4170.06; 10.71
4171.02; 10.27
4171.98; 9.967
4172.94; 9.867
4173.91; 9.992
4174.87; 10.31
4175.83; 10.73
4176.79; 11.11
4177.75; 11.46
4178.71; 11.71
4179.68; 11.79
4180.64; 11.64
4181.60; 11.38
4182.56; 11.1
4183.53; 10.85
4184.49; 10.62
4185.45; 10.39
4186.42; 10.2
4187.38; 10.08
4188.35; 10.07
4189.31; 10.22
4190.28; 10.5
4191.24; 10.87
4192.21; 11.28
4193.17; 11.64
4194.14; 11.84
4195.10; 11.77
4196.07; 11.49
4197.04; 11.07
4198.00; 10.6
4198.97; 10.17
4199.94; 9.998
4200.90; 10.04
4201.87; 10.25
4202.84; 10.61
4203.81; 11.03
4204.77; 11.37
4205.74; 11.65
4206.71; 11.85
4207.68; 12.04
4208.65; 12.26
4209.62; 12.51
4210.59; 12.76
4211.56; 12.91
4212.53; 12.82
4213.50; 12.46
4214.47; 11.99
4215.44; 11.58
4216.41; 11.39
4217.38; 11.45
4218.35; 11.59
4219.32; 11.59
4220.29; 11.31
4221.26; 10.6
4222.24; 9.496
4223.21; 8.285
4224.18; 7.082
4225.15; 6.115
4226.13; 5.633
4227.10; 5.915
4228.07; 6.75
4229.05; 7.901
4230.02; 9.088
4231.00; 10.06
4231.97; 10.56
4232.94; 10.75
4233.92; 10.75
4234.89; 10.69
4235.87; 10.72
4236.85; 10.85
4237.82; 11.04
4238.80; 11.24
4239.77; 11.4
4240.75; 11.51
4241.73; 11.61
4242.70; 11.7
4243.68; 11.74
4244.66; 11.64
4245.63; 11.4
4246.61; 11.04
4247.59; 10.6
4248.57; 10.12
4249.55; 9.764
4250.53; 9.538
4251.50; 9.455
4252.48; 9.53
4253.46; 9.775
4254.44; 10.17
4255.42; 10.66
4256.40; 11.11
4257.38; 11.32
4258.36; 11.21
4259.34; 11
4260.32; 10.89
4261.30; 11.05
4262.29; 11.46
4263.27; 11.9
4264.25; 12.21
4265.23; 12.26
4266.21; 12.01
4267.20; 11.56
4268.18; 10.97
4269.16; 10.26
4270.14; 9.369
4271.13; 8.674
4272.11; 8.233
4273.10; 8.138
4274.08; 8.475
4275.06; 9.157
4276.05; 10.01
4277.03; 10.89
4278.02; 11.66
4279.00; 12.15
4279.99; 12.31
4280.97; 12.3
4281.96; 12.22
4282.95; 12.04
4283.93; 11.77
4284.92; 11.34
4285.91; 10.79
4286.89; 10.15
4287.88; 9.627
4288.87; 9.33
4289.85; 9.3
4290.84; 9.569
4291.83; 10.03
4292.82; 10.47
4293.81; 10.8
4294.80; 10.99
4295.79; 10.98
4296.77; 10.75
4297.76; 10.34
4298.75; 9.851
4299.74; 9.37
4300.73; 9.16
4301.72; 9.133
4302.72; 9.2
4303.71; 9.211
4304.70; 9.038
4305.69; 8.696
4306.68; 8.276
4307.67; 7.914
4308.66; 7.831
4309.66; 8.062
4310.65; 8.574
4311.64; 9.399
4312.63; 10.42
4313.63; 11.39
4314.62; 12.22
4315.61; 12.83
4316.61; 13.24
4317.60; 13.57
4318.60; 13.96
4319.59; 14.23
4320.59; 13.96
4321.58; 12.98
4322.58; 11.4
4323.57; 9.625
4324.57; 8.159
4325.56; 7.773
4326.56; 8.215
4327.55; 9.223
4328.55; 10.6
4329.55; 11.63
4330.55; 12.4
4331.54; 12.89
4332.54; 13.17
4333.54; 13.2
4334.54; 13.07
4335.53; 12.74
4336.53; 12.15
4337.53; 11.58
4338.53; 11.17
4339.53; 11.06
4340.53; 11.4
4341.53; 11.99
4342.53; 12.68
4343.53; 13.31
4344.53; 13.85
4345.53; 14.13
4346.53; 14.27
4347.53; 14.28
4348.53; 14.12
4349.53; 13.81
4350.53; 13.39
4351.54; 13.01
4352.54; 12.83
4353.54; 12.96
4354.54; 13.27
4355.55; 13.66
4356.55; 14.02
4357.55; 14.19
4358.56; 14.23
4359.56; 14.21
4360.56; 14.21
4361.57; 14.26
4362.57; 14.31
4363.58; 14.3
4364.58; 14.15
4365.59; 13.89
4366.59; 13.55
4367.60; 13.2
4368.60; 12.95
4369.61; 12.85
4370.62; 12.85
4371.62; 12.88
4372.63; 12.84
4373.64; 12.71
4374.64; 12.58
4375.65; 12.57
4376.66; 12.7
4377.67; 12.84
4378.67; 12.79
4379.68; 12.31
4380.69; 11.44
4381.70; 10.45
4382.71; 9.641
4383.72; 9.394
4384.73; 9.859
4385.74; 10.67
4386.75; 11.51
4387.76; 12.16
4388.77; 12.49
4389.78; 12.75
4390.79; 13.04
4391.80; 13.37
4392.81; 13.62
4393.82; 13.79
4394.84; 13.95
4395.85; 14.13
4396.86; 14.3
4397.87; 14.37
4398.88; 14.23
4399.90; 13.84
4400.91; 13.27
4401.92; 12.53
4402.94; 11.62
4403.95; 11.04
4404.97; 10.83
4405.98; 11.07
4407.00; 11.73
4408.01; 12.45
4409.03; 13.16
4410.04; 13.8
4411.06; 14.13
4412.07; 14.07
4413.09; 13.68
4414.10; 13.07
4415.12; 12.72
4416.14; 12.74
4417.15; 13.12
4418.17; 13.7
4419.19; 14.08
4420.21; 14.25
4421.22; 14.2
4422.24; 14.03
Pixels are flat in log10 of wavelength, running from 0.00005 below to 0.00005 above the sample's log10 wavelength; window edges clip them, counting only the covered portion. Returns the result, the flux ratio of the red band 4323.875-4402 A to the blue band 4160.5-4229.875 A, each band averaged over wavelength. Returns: 1.17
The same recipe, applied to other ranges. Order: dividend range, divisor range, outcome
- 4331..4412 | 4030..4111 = 1.26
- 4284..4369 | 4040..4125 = 1.10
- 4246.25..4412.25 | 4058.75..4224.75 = 1.07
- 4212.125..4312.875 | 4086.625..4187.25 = 0.92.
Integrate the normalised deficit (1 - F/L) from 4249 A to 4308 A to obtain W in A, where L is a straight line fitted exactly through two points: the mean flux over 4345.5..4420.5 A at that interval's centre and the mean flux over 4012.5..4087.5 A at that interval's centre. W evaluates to 8.5 A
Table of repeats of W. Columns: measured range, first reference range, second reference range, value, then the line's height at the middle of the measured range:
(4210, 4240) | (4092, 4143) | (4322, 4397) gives 3.73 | 11.7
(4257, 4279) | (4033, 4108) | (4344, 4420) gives 2.58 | 12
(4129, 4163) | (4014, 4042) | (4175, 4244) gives -1.03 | 10.5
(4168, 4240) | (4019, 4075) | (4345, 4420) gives 3.98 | 11.3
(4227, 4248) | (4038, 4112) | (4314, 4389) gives 2.05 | 11.6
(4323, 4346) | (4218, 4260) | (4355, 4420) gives 0.71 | 11.9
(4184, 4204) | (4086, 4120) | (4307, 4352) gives 1.24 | 11.4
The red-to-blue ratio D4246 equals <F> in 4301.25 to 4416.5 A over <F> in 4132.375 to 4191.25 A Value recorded 1.1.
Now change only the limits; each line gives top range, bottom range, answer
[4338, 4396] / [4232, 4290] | 1.20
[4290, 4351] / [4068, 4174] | 1.01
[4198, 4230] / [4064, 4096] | 0.96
